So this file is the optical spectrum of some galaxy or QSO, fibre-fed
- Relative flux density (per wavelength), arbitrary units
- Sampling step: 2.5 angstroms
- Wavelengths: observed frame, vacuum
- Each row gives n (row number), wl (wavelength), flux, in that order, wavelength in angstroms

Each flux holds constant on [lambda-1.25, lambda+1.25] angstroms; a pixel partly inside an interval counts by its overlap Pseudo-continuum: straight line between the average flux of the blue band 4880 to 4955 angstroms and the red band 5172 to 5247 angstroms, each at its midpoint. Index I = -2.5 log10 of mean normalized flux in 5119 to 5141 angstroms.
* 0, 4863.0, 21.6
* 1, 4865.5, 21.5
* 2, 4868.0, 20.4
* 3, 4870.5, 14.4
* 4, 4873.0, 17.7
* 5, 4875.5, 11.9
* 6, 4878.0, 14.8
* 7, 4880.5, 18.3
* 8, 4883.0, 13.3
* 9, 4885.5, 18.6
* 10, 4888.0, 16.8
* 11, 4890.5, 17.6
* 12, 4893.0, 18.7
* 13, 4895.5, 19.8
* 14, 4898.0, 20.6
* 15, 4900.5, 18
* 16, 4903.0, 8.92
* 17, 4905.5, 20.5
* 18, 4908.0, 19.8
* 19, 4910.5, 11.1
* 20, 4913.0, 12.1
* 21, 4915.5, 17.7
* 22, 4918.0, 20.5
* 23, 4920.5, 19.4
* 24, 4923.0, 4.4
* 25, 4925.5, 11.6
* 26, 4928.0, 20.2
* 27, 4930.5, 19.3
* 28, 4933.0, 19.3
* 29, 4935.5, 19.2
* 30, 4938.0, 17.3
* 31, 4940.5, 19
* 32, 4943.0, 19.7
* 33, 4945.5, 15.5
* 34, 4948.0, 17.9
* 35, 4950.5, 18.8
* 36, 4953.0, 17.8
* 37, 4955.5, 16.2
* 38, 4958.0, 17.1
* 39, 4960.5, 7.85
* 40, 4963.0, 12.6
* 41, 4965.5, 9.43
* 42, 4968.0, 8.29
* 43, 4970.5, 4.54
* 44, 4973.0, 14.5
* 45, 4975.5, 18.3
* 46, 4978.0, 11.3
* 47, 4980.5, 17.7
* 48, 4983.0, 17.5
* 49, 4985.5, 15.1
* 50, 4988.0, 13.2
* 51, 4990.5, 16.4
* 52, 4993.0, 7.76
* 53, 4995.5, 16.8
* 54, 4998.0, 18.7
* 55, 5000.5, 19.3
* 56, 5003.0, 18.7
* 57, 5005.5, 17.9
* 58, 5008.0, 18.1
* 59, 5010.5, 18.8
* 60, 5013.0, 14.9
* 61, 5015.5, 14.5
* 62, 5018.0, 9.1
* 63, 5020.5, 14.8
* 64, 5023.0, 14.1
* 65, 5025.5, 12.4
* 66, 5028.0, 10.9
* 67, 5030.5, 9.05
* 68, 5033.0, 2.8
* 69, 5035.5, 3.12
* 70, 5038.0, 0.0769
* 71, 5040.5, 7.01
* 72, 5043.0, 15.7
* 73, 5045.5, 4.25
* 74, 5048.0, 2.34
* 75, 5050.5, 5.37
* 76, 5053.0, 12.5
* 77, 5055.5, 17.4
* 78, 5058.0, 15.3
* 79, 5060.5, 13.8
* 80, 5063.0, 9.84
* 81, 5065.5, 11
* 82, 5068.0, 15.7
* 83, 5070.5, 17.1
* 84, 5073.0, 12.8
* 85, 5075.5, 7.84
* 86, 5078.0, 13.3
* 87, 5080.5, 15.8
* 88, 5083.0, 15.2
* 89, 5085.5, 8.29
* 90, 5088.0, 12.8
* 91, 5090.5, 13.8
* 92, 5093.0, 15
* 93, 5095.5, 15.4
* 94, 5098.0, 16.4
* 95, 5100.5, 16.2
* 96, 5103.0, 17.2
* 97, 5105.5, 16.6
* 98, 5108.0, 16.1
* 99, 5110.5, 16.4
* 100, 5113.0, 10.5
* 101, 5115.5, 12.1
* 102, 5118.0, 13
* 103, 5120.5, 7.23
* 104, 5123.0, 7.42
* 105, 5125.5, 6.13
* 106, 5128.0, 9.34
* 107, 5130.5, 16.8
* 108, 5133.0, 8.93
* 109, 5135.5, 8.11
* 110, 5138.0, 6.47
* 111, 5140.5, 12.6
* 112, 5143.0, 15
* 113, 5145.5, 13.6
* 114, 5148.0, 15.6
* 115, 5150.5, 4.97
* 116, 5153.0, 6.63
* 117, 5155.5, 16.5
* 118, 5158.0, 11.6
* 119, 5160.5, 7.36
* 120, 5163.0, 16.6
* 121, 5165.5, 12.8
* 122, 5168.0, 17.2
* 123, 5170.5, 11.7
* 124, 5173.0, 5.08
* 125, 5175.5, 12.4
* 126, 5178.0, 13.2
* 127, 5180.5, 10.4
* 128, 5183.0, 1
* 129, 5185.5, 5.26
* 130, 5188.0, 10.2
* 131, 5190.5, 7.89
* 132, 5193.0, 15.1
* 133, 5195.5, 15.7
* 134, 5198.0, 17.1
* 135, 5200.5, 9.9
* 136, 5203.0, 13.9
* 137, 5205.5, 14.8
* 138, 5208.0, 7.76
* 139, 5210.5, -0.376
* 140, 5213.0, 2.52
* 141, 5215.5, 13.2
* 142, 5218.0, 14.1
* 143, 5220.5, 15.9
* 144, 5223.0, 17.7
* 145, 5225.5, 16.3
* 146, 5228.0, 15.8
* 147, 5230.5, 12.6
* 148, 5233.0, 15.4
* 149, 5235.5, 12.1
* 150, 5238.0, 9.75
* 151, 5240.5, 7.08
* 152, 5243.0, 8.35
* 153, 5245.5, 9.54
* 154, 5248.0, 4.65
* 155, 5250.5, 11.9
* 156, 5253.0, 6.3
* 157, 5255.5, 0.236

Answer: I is 0.35 mag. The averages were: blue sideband 17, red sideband 11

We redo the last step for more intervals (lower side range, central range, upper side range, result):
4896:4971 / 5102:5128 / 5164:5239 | 0.07 mag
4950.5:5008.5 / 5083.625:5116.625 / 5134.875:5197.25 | -0.17 mag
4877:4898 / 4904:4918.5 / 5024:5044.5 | -0.05 mag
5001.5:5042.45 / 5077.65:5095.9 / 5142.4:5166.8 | -0.15 mag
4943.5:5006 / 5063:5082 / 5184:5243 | 0.03 mag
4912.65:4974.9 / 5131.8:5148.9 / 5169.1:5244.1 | 0.07 mag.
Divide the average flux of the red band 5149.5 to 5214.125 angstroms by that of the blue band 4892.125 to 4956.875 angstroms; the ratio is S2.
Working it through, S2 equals 0.61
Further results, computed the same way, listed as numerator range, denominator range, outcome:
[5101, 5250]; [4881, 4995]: 0.73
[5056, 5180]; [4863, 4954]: 0.73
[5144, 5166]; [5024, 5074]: 1.18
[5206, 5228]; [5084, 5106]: 0.78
